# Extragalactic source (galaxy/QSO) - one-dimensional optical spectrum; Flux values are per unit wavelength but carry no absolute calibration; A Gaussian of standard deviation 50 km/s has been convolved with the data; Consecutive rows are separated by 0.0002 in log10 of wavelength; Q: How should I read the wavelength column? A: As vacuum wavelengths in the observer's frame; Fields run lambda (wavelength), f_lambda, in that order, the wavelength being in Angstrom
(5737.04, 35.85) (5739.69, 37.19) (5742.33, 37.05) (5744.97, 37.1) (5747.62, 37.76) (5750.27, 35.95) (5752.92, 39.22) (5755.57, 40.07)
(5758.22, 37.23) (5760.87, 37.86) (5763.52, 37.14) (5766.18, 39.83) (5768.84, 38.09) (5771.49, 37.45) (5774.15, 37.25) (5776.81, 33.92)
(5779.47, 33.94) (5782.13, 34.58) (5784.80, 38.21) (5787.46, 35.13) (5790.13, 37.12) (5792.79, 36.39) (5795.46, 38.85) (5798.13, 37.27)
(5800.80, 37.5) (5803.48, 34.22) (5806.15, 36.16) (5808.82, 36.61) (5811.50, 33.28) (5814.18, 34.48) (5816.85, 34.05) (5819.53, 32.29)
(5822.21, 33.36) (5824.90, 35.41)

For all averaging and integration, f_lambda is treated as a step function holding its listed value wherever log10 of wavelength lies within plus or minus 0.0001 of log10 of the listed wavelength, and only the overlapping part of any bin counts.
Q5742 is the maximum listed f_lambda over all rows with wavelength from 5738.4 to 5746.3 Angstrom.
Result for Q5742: 37.19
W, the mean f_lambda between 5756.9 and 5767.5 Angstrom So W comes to 38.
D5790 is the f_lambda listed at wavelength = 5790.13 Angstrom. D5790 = 37.12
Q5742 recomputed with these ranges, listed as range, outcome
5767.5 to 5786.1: 38.21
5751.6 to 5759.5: 40.07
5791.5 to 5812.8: 38.85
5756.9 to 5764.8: 37.86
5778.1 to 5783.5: 34.58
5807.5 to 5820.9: 36.61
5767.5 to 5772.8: 38.09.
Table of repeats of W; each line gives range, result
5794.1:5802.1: 37.9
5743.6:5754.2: 37.5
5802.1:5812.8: 35.1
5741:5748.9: 37.3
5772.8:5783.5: 34.9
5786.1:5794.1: 36.3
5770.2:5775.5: 37.3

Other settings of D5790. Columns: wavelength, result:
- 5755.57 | 40.07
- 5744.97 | 37.1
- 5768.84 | 38.09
